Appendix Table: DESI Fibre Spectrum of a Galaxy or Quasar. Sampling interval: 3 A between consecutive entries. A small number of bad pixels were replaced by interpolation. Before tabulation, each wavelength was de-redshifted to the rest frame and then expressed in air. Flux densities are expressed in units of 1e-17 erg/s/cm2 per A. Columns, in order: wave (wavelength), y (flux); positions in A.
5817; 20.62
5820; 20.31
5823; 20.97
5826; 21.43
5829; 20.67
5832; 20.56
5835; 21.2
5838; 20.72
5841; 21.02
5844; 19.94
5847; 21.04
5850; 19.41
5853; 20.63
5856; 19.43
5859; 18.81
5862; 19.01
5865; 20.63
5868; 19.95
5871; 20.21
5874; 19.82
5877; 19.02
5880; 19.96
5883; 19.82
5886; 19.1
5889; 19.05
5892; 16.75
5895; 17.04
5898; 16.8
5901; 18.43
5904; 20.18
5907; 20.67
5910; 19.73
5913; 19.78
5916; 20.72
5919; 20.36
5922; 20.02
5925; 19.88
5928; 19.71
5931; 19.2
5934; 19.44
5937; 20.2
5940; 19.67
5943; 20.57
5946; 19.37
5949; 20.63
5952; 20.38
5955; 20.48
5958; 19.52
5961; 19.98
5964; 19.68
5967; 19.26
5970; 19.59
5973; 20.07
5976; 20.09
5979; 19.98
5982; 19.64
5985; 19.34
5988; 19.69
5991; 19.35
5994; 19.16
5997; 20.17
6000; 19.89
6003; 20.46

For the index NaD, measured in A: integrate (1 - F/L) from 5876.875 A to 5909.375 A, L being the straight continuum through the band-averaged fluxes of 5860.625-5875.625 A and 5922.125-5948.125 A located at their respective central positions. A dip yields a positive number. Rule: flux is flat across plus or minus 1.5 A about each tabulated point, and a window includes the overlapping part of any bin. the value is 1.7 A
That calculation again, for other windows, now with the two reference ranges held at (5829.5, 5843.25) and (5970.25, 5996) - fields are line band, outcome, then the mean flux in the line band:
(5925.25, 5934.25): 0.3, 19.5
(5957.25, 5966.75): 0.1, 19.7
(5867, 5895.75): 1.9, 19.1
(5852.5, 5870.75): 0.8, 19.7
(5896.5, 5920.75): 0.8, 19.6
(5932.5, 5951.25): 0.0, 20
